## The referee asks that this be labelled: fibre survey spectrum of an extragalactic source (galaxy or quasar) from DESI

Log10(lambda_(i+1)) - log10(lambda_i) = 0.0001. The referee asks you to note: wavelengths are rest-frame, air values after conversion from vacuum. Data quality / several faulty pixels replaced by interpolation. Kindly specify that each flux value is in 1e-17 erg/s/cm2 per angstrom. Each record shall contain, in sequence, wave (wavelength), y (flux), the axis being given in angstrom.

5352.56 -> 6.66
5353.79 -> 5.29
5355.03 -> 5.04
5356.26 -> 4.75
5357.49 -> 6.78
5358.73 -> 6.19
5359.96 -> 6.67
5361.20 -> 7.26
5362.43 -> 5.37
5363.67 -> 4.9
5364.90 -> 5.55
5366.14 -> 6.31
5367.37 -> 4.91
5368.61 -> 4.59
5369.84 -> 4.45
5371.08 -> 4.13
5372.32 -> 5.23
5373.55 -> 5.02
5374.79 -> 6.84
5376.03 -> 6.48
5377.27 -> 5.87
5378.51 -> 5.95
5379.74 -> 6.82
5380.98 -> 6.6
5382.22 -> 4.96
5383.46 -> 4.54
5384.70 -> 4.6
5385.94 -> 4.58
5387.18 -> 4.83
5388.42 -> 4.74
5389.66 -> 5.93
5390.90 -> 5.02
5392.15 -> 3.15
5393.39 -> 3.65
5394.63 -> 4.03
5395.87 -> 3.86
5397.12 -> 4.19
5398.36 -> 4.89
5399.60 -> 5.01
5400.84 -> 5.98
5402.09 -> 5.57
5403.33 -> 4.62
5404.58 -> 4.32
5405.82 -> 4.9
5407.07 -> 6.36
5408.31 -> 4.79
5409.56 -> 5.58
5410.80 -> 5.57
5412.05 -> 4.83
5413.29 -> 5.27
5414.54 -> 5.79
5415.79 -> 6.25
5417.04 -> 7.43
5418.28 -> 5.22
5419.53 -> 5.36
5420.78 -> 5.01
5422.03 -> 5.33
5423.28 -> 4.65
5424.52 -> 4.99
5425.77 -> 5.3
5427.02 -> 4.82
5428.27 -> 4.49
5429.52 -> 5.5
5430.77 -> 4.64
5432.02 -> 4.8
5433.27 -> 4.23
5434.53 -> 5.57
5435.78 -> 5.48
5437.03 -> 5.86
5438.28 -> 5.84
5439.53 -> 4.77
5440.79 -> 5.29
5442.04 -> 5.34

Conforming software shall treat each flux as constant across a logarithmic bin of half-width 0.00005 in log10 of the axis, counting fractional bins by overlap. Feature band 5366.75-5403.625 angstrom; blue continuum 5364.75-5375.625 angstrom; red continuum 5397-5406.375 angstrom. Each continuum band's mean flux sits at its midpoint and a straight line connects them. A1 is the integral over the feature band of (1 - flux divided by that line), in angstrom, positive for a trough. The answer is 0.6 angstrom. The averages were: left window 5.24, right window 4.98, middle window 5.04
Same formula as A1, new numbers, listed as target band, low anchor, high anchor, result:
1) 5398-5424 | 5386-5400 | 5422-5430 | -3.4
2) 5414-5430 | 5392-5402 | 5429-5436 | -1.8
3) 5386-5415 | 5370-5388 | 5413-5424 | 3.3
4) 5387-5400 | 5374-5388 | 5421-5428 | 2.3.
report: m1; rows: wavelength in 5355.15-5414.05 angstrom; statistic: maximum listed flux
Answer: 7.26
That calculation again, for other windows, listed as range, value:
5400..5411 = 6.36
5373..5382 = 6.84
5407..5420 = 7.43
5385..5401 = 5.98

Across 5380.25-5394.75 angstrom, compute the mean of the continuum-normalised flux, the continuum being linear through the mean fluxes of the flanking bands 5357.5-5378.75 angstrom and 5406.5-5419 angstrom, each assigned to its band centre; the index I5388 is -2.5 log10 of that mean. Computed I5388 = 0.19 mag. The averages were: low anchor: 5.66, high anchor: 5.71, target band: 4.76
